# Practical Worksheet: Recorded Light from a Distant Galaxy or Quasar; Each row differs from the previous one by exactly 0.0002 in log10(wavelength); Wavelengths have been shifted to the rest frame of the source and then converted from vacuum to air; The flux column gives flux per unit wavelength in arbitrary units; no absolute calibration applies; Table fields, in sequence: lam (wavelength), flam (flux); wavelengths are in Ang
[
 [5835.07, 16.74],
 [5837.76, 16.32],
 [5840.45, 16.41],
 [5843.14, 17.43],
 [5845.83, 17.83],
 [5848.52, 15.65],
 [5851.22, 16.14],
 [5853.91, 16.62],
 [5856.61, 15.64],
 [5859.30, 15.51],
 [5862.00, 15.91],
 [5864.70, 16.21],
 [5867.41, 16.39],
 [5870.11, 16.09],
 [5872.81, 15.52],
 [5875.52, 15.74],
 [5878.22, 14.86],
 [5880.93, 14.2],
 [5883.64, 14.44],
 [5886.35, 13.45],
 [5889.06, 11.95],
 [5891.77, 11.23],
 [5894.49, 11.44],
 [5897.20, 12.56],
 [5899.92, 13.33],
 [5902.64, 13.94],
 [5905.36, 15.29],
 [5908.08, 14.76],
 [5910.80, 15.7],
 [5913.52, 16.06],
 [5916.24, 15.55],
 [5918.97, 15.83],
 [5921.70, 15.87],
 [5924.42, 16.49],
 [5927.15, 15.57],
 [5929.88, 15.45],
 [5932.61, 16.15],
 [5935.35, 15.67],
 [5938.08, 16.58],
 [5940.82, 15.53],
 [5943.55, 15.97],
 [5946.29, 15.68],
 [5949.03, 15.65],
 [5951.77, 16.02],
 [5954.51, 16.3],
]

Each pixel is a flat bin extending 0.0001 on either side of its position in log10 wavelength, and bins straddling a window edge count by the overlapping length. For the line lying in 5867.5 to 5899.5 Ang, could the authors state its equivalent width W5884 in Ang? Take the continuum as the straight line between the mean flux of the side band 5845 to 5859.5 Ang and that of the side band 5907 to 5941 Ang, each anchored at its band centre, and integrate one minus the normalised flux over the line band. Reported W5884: 4.4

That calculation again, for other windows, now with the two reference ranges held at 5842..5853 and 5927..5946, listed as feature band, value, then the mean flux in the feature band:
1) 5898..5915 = 1.45 Ang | 14.8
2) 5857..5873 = 0.60 Ang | 16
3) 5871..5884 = 1.12 Ang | 15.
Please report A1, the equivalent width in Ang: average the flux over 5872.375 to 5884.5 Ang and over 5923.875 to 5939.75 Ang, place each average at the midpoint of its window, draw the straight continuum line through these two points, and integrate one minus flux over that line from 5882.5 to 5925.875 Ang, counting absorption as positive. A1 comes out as 3.3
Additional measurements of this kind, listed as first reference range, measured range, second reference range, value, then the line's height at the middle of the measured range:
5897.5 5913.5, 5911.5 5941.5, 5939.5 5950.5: -1.4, 15.2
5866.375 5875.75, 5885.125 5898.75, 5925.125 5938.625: 3.2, 15.9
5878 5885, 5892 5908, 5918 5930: 1.9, 15.1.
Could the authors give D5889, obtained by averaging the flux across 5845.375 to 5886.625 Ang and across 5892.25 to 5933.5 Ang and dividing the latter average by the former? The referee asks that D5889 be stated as 0.95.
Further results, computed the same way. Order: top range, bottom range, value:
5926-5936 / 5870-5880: 1.02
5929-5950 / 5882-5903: 1.24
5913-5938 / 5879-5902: 1.23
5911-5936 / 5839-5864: 0.97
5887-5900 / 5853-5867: 0.75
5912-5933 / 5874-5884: 1.07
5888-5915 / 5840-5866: 0.84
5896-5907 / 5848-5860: 0.87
